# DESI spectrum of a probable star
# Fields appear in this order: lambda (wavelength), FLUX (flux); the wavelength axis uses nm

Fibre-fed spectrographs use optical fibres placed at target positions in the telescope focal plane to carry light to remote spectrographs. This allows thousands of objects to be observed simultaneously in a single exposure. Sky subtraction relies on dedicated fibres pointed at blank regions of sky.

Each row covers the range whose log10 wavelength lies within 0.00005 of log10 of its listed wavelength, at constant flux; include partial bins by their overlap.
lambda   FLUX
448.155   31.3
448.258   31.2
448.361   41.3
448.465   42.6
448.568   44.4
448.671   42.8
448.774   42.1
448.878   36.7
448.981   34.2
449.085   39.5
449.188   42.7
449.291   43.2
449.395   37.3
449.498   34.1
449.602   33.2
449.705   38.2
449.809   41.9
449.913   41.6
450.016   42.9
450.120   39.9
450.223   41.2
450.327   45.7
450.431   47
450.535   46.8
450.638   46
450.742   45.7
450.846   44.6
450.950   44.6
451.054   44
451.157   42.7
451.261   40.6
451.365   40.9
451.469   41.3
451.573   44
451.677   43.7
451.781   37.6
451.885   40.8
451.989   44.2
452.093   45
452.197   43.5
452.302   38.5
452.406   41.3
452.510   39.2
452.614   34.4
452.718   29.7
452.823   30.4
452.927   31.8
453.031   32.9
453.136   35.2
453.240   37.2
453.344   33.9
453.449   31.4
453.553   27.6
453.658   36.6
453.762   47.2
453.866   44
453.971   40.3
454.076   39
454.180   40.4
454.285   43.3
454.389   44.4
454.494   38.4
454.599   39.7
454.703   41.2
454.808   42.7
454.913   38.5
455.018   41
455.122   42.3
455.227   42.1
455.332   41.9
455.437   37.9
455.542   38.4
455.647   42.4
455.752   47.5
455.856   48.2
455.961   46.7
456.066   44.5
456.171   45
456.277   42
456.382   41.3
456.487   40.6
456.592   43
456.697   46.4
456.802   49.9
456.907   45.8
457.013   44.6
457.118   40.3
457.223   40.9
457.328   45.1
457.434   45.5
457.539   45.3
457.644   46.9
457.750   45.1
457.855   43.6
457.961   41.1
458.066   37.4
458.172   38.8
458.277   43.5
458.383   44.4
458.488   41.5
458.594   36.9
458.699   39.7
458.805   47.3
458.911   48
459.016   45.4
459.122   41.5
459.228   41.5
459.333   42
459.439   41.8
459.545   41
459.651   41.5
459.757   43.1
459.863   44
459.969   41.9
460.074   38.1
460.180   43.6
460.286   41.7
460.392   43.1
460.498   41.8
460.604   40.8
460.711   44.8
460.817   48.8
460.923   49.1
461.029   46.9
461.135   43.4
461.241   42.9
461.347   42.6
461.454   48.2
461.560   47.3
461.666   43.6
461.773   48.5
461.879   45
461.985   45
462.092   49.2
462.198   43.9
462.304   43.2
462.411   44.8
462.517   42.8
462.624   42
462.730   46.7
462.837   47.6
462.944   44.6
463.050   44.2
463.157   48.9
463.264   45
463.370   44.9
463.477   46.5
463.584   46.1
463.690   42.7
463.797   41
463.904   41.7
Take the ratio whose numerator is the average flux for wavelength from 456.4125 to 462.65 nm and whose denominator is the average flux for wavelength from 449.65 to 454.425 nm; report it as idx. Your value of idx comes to 1.08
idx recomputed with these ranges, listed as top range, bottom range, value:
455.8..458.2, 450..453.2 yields 1.08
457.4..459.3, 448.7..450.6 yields 1.06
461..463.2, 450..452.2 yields 1.05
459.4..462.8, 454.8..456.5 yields 1.04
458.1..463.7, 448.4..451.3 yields 1.06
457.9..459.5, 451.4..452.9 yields 1.07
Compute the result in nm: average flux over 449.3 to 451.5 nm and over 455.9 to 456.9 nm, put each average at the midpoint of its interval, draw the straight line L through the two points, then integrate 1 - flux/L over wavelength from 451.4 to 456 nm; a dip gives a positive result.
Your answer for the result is 0.39 nm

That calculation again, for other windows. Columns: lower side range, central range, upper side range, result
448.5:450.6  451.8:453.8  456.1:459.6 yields 0.23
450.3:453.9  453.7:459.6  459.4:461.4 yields -0.15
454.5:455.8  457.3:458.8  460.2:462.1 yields 0.01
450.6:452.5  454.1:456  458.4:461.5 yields 0.04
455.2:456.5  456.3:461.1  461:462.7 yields 0.08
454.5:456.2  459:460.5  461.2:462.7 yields 0.07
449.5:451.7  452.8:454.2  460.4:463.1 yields 0.22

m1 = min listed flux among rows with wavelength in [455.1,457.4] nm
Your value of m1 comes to 37.9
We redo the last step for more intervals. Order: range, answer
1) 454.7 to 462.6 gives 36.9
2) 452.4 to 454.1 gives 27.6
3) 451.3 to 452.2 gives 37.6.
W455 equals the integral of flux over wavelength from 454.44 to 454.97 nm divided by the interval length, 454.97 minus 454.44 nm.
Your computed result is 40.1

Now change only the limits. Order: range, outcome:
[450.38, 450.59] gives 47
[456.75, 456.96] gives 47.8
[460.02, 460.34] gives 41.3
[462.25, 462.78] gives 43.9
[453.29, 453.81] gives 35.3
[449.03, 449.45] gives 40.6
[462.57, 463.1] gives 45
